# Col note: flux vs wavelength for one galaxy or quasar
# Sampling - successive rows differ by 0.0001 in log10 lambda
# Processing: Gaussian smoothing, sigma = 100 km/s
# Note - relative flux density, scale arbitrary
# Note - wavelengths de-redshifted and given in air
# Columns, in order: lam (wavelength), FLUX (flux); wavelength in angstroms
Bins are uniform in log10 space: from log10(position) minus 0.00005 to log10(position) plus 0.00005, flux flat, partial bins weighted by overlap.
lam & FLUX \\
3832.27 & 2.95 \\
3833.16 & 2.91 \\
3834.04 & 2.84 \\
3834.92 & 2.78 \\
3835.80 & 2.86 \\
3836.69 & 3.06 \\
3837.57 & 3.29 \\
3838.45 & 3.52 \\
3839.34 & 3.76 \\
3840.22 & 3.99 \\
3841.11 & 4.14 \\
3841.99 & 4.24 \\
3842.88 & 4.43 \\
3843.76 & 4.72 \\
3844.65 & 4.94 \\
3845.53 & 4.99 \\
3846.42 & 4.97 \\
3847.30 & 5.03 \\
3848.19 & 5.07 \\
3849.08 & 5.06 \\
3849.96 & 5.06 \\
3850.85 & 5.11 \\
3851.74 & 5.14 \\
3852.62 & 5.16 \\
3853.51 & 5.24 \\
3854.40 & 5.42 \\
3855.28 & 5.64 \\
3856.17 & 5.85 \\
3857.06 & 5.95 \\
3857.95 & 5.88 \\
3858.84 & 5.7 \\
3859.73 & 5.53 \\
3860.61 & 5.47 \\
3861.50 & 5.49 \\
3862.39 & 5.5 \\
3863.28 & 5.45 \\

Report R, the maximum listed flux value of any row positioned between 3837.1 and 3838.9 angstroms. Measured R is 3.52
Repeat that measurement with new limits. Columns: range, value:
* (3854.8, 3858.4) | 5.95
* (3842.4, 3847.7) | 5.03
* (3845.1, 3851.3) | 5.11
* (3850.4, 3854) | 5.24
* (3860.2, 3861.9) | 5.49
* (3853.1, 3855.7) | 5.64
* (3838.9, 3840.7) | 3.99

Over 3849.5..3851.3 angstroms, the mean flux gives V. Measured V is 5.08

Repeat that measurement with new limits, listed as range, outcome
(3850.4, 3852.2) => 5.13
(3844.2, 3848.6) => 5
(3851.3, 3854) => 5.19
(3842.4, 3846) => 4.76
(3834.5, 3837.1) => 2.9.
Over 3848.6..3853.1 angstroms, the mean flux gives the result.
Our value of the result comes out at 5.11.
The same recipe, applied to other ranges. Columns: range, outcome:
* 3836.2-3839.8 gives 3.4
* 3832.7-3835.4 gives 2.85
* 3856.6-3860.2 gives 5.77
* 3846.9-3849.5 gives 5.04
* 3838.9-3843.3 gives 4.11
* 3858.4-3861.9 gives 5.56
